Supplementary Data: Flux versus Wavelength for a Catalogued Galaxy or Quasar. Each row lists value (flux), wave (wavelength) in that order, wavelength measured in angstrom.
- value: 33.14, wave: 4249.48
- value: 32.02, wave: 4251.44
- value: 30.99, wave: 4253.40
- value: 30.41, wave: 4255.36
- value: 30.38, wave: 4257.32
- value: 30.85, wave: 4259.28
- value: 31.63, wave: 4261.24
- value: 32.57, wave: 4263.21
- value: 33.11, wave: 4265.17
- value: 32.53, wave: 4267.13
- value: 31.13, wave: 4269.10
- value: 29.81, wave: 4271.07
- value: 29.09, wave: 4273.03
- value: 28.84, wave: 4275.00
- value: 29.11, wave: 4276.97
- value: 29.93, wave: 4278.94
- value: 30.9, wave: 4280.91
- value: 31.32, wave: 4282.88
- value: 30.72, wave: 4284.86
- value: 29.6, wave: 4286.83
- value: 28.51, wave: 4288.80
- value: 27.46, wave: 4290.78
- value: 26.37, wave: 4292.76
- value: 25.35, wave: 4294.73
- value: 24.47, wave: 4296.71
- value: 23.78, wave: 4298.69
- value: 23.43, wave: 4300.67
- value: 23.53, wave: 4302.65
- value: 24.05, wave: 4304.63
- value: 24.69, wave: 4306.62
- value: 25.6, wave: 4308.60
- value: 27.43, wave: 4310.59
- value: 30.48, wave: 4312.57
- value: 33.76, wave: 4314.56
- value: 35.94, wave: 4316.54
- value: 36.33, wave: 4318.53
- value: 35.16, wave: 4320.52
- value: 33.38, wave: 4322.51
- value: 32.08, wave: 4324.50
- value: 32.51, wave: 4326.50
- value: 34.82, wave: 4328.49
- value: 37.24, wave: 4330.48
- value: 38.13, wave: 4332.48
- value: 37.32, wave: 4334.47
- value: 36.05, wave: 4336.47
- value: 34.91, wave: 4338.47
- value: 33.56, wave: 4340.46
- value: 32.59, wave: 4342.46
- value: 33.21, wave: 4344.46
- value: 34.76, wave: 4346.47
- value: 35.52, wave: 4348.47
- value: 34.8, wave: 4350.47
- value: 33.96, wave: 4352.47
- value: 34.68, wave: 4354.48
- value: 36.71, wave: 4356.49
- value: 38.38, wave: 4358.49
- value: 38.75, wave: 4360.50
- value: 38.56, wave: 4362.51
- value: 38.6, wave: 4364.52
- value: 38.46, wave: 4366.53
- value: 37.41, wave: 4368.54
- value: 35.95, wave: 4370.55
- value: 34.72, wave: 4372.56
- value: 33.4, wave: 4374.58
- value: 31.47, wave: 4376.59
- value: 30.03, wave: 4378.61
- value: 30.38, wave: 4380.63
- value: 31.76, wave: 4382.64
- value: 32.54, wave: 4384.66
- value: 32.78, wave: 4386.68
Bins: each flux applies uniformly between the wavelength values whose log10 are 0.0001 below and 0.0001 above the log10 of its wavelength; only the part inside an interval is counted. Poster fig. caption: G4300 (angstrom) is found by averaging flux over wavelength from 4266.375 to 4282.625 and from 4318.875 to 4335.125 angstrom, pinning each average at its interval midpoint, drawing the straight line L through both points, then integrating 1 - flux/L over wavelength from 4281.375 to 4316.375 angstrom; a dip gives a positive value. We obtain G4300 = 5.5 angstrom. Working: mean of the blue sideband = 30.2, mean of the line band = 27.4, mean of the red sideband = 35.1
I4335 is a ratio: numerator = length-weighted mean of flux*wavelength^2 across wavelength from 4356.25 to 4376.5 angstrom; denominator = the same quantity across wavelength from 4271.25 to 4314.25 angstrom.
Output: 1.39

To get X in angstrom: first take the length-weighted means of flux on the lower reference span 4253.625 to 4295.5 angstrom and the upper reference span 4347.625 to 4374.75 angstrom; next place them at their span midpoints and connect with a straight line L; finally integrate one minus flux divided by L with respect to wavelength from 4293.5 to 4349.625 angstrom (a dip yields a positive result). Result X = 3.7 angstrom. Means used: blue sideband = 30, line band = 31.4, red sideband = 36.5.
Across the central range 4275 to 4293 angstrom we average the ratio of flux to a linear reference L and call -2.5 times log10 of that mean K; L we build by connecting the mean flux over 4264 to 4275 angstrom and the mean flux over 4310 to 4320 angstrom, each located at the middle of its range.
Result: 0.080 mag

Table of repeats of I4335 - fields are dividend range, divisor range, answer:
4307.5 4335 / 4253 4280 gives 1.12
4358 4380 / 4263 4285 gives 1.22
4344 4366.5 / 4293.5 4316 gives 1.42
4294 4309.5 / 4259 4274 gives 0.79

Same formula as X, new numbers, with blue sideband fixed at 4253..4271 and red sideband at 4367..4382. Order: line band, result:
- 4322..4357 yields -2.1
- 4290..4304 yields 3.2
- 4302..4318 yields 1.9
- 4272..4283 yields 0.7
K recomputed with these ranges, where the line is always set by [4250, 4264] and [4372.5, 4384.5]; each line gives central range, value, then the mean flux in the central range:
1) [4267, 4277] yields 0.05 mag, 30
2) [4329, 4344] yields -0.13 mag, 35.6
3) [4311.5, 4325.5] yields -0.08 mag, 33.8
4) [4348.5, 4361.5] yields -0.14 mag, 36.2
